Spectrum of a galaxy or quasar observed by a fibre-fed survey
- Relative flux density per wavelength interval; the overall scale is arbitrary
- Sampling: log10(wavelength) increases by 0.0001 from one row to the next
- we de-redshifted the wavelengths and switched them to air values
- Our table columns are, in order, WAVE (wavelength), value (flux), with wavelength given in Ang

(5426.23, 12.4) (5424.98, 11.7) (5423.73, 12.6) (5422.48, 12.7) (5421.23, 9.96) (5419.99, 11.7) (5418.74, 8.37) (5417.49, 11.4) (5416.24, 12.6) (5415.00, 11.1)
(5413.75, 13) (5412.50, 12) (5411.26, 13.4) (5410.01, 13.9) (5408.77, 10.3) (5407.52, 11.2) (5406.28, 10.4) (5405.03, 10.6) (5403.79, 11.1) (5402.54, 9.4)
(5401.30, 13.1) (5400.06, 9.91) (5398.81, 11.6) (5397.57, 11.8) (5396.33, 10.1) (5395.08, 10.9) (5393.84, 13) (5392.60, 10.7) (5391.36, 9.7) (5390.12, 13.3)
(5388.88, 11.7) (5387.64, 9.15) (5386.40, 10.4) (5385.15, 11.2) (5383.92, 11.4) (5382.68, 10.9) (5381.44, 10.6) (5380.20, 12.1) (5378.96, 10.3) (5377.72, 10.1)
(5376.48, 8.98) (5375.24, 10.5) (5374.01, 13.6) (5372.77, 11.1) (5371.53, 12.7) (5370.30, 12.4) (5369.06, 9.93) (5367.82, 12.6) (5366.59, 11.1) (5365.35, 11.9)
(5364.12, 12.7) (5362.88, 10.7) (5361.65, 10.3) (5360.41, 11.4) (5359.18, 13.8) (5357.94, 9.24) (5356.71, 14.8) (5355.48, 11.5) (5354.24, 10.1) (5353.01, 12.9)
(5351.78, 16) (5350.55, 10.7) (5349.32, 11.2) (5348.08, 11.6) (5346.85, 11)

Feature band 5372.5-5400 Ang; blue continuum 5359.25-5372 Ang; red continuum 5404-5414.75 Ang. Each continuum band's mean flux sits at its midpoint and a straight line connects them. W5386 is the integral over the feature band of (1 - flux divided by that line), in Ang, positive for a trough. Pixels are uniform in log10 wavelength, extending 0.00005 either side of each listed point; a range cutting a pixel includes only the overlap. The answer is 1.6 Ang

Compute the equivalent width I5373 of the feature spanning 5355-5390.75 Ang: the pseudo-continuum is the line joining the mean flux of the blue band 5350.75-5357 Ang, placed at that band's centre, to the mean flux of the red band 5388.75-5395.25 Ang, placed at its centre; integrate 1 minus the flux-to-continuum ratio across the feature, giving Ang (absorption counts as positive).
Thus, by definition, 2.4 Ang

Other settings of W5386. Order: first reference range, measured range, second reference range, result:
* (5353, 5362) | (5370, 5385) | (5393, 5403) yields 0.4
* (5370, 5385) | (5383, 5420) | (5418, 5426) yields -0.2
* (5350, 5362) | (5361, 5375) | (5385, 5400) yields 0.1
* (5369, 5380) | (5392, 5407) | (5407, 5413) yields 1.0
